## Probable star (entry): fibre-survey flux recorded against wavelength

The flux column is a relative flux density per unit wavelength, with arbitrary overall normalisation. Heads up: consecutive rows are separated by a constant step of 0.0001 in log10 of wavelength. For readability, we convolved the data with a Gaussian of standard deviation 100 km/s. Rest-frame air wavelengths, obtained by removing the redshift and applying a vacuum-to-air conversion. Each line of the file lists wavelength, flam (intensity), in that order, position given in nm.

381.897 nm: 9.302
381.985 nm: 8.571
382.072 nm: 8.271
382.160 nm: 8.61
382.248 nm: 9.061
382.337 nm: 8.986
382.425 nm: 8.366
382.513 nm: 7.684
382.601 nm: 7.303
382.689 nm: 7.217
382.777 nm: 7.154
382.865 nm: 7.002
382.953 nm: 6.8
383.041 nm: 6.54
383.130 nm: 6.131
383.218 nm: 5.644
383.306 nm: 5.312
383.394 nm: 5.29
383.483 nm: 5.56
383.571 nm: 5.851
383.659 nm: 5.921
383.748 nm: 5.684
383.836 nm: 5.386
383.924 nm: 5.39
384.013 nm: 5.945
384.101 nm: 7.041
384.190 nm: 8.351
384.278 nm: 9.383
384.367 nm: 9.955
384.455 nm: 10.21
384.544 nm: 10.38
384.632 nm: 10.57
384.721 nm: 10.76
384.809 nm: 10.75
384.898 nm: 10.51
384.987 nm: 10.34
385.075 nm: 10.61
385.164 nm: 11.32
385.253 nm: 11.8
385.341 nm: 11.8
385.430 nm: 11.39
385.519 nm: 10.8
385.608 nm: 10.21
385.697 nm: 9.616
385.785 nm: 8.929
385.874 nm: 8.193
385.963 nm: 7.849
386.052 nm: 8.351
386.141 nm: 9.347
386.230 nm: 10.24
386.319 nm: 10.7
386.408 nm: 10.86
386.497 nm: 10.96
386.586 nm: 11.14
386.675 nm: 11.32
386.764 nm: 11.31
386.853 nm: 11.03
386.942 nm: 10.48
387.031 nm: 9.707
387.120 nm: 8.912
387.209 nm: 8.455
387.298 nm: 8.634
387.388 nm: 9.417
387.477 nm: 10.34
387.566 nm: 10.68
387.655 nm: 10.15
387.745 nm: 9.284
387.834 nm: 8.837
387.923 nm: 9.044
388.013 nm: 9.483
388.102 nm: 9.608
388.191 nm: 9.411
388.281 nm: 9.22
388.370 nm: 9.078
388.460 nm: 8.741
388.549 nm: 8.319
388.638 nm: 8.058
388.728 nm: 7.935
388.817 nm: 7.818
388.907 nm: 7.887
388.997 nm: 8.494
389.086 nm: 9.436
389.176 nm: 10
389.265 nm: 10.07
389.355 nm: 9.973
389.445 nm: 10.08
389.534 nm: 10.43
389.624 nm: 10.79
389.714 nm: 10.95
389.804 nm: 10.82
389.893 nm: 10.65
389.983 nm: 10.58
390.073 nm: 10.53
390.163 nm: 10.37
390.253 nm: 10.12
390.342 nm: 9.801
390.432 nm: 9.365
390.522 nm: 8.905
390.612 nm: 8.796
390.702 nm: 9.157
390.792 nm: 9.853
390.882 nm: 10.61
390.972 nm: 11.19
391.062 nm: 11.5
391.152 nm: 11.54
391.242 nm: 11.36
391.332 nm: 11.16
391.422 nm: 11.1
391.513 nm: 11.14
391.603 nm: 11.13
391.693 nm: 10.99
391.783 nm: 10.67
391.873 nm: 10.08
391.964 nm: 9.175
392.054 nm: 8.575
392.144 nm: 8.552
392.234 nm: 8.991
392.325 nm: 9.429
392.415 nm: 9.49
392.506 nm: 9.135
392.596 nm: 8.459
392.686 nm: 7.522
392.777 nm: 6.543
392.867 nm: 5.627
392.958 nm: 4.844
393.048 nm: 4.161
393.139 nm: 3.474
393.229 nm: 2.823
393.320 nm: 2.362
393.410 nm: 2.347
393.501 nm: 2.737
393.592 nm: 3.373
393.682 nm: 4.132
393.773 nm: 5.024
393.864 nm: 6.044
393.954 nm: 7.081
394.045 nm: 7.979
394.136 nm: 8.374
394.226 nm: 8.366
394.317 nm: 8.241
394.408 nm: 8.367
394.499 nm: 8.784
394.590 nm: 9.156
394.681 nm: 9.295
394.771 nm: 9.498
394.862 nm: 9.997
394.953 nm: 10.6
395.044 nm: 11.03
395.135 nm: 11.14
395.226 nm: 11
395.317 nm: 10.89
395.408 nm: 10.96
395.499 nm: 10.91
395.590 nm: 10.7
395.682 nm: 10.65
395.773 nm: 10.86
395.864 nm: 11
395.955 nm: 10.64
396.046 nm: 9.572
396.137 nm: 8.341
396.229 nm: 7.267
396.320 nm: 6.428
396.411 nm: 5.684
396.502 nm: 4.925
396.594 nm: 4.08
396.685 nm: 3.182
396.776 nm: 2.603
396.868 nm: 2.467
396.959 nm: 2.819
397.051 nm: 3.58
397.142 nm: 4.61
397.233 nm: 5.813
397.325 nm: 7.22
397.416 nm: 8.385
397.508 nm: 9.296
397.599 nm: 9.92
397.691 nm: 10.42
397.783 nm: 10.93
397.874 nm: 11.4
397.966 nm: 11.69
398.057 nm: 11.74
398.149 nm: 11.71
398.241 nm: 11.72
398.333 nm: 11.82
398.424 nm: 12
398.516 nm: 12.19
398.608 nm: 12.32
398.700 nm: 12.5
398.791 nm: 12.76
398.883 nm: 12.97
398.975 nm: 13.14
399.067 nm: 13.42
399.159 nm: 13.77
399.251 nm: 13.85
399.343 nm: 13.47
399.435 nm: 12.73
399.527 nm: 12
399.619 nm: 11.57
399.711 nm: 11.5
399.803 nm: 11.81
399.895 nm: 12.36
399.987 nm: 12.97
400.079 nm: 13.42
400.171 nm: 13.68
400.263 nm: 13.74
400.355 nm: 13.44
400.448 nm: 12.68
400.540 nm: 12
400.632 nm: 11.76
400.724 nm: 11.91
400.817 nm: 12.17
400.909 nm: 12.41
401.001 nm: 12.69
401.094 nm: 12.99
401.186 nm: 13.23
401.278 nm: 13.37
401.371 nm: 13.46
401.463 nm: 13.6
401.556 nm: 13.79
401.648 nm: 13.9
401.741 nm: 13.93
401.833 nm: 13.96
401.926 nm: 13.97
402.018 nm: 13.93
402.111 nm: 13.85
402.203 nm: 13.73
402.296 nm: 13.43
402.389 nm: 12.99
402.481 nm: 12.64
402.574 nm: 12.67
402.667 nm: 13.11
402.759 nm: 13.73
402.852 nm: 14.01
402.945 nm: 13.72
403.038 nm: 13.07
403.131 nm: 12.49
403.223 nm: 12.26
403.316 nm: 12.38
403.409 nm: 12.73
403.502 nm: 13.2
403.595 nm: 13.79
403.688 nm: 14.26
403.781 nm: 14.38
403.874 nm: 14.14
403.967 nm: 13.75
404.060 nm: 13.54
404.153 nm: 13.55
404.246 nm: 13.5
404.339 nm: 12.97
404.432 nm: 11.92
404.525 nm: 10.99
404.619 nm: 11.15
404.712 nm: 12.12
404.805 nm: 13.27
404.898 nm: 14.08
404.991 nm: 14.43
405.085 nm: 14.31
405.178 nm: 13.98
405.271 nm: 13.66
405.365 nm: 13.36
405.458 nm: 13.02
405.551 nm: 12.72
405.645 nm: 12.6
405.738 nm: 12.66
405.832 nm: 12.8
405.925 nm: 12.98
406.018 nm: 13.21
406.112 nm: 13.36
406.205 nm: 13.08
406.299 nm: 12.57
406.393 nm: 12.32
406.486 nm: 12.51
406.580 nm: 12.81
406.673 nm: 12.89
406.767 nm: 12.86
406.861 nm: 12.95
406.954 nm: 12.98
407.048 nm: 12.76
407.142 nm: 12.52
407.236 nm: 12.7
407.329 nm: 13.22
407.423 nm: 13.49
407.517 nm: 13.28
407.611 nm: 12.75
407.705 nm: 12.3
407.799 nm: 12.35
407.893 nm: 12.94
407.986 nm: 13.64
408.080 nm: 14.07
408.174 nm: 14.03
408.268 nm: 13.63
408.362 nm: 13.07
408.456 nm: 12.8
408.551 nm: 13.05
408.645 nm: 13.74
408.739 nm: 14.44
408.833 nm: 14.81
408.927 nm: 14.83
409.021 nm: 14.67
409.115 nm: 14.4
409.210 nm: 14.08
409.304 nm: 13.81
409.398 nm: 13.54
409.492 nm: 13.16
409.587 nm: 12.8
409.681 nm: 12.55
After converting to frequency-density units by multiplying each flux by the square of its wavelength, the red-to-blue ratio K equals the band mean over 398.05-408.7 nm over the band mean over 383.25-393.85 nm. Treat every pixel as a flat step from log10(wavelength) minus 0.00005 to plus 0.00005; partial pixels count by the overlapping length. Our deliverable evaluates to 1.6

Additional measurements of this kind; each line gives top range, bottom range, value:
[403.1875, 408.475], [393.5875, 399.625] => 1.47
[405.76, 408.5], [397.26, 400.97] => 1.13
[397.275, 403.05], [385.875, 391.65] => 1.35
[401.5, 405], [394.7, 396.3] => 1.35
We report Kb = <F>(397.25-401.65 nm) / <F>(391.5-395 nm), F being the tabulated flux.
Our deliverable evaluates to 1.63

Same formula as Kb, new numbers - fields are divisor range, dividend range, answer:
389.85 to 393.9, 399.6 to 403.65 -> 1.57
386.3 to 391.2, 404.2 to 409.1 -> 1.34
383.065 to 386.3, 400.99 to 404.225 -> 1.56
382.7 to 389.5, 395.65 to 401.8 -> 1.19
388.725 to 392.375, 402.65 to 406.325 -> 1.31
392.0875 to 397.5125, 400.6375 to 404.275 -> 1.83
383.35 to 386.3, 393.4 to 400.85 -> 1.08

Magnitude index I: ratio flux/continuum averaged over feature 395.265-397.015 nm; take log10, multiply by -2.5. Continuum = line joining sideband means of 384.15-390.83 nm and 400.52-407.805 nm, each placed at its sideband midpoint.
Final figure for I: 0.45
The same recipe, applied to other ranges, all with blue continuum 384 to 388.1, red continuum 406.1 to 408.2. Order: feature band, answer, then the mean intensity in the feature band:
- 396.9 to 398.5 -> 0.26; 9.13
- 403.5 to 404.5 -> -0.08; 13.5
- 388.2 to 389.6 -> 0.14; 9.07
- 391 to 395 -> 0.34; 7.95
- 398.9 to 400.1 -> -0.08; 12.8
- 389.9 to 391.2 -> 0.04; 10.2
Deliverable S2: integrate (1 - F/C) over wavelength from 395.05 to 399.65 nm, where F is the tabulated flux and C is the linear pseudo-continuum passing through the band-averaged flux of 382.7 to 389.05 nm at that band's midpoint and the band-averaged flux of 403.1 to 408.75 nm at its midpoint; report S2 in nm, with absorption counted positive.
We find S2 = 0.66 nm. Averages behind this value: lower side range 8.92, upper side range 13.1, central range 9.71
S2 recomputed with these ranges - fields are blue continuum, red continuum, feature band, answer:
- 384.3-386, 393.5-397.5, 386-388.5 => -0.01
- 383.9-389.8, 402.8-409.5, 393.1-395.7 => 0.79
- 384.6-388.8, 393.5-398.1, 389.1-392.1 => -0.41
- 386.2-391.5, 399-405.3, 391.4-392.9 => 0.21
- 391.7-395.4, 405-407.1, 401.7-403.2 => -0.25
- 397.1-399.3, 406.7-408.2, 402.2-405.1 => -0.22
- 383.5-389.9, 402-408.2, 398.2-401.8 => -0.21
